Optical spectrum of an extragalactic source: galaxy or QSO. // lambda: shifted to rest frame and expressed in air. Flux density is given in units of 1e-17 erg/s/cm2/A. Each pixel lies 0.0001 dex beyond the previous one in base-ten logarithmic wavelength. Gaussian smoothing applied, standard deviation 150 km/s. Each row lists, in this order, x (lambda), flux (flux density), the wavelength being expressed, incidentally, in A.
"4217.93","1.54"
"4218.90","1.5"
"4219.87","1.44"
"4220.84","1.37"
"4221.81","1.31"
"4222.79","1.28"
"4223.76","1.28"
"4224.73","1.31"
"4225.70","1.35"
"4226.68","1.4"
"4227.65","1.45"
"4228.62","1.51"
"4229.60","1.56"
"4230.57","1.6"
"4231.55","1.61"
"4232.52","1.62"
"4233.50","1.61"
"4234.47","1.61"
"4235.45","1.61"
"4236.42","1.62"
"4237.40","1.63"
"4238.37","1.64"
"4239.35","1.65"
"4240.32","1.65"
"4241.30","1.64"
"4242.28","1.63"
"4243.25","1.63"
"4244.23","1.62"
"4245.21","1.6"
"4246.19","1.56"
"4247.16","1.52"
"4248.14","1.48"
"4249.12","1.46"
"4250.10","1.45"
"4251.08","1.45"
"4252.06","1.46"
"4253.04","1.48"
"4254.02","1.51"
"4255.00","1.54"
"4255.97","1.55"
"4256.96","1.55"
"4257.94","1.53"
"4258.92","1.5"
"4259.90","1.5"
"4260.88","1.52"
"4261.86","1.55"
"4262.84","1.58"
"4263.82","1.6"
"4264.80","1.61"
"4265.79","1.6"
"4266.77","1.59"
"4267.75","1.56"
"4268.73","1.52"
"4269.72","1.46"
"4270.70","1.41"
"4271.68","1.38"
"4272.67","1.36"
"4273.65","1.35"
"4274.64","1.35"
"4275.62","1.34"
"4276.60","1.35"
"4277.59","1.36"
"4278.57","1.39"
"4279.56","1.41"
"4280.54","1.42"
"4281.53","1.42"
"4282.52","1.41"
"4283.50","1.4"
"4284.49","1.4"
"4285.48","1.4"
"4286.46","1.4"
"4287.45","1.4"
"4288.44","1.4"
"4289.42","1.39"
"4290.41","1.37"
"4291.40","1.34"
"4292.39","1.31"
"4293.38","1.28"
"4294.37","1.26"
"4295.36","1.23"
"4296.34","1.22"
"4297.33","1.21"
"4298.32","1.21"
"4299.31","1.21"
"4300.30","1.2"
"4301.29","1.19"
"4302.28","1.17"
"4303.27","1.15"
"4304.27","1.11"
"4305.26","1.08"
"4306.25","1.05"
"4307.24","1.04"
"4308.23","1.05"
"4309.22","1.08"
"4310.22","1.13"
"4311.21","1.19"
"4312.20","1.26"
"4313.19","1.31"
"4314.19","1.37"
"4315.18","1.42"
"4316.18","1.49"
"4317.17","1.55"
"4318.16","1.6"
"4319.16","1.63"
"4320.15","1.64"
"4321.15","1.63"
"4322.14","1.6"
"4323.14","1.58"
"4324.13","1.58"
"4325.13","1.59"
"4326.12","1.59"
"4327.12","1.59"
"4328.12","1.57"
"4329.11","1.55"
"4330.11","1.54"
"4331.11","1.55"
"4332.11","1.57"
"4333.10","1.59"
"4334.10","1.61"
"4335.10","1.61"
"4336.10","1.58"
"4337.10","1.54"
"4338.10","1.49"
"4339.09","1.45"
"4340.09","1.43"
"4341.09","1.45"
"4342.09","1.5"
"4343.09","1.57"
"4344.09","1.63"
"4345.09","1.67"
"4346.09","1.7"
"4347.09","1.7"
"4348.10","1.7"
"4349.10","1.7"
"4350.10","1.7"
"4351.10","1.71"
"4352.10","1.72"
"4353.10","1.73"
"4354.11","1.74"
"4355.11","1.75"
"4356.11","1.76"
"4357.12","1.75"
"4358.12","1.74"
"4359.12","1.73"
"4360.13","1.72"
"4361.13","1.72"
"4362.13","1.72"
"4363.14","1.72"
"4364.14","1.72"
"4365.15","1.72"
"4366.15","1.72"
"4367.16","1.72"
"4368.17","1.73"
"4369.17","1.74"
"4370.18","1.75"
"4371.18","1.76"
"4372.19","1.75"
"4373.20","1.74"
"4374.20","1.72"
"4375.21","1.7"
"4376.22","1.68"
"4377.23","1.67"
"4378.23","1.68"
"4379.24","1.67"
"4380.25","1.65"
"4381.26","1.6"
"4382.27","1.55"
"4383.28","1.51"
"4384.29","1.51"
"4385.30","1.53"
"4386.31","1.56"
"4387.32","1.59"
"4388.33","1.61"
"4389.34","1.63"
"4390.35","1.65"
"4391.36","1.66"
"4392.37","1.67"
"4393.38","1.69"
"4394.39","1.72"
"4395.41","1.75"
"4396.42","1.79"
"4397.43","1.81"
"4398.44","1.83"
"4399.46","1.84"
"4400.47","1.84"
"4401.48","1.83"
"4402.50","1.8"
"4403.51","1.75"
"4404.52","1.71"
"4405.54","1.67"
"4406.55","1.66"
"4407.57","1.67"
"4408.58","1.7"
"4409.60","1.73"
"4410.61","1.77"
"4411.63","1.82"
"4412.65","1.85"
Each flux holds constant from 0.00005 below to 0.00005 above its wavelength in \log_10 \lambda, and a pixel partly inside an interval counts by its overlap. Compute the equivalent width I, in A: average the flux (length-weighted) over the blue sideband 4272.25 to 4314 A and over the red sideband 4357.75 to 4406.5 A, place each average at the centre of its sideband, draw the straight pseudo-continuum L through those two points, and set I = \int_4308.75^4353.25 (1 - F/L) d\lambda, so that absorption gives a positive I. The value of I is -2.5 A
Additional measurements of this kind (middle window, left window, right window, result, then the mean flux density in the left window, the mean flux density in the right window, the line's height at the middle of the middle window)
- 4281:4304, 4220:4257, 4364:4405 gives 4.11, 1.52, 1.7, 1.59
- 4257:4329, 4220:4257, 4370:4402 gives 8.67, 1.52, 1.69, 1.58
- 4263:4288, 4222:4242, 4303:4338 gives 0.74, 1.53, 1.43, 1.48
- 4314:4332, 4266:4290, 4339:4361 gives 0.10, 1.41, 1.67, 1.57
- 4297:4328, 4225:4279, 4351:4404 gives 5.16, 1.52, 1.7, 1.61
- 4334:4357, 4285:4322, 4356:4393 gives -1.61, 1.3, 1.68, 1.52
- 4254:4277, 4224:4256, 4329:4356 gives 1.01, 1.54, 1.61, 1.56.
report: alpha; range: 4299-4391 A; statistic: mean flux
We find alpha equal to 1.55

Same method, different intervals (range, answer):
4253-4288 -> 1.46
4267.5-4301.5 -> 1.35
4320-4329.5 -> 1.59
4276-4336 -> 1.38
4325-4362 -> 1.63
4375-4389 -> 1.61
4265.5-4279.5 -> 1.43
